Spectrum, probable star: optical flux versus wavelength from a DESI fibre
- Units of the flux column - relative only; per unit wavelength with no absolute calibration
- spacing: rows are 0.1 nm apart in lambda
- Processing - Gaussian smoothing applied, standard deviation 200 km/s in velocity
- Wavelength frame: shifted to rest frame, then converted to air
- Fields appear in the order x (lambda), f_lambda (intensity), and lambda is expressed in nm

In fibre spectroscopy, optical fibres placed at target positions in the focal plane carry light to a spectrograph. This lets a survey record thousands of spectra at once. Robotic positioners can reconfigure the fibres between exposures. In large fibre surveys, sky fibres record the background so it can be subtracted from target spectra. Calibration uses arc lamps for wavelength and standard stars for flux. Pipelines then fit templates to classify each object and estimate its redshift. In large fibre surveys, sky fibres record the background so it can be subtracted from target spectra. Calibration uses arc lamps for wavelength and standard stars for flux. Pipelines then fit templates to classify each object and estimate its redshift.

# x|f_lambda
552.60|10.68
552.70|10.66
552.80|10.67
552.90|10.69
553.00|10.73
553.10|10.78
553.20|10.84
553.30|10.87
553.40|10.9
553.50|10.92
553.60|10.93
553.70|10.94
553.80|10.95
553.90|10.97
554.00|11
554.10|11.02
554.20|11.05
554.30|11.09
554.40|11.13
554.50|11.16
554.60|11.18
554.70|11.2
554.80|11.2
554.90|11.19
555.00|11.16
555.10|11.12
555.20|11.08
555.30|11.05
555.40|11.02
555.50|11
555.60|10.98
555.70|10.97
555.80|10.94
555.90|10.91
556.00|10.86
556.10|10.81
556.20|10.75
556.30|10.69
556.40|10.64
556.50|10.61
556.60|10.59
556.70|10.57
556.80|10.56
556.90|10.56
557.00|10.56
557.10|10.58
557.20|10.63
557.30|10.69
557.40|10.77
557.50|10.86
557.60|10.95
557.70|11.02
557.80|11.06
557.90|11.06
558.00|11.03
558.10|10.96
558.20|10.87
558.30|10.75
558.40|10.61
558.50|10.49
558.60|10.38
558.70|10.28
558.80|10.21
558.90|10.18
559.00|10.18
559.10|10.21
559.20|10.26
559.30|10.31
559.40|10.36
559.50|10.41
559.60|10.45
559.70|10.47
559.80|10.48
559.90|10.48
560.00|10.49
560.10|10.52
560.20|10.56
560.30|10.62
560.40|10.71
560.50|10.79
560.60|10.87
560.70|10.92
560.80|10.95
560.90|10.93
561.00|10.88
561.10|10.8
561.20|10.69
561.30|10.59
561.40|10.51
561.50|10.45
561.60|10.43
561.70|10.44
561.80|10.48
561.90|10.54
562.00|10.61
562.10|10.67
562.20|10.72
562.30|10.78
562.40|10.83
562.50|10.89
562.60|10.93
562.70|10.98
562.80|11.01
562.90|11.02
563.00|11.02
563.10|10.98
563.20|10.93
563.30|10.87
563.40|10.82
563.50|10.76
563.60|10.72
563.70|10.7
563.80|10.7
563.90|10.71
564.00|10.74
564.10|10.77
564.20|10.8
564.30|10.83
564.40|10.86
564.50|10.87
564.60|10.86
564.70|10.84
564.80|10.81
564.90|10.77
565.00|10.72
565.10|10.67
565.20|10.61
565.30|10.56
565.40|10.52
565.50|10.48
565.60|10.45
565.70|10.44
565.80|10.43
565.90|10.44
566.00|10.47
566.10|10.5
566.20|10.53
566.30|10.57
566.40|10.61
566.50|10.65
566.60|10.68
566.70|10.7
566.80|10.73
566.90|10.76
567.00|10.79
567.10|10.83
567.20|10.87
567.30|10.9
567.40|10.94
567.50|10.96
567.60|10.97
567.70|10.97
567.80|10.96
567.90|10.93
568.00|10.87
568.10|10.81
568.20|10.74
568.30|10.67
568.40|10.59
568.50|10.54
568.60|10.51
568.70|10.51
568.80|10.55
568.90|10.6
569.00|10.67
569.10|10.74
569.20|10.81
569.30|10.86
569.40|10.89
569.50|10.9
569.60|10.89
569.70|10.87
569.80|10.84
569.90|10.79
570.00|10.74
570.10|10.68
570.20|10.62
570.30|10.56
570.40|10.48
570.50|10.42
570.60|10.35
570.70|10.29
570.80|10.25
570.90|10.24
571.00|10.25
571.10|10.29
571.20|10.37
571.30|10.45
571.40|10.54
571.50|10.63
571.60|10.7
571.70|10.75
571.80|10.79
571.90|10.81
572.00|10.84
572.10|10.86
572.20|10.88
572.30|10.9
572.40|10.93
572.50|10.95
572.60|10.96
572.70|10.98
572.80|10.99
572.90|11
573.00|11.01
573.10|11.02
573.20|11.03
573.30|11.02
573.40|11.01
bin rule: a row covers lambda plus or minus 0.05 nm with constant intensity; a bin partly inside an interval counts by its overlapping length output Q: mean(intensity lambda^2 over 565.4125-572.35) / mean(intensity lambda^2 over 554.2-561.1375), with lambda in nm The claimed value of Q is 1.0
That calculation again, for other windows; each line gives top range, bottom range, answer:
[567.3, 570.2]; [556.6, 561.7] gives 1.05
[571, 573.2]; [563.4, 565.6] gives 1.03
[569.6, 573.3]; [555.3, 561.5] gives 1.05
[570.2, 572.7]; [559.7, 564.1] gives 1.02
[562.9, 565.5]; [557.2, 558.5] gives 1.01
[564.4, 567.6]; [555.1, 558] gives 1.02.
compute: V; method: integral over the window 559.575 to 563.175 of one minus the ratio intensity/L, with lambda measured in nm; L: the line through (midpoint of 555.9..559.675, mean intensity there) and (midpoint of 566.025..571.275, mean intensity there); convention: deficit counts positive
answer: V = -0.026 nm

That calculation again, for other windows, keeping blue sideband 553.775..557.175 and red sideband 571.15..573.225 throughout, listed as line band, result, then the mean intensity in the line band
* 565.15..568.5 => 0.05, 10.7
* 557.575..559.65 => 0.06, 10.6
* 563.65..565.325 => 0.02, 10.8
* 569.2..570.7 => 0.02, 10.7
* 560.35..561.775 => 0.02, 10.7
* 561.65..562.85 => 0.02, 10.7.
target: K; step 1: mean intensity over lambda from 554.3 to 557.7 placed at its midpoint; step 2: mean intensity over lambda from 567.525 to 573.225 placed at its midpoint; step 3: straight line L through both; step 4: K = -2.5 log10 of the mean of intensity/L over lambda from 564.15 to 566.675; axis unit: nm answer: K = 0.01 mag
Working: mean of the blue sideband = 10.9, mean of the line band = 10.6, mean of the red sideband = 10.7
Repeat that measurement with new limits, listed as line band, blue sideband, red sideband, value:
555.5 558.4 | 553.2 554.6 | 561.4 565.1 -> 0.01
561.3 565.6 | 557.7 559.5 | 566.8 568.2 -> 0.00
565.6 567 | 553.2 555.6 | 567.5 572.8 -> 0.02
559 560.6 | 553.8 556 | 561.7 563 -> 0.04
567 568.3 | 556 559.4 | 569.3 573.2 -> -0.02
